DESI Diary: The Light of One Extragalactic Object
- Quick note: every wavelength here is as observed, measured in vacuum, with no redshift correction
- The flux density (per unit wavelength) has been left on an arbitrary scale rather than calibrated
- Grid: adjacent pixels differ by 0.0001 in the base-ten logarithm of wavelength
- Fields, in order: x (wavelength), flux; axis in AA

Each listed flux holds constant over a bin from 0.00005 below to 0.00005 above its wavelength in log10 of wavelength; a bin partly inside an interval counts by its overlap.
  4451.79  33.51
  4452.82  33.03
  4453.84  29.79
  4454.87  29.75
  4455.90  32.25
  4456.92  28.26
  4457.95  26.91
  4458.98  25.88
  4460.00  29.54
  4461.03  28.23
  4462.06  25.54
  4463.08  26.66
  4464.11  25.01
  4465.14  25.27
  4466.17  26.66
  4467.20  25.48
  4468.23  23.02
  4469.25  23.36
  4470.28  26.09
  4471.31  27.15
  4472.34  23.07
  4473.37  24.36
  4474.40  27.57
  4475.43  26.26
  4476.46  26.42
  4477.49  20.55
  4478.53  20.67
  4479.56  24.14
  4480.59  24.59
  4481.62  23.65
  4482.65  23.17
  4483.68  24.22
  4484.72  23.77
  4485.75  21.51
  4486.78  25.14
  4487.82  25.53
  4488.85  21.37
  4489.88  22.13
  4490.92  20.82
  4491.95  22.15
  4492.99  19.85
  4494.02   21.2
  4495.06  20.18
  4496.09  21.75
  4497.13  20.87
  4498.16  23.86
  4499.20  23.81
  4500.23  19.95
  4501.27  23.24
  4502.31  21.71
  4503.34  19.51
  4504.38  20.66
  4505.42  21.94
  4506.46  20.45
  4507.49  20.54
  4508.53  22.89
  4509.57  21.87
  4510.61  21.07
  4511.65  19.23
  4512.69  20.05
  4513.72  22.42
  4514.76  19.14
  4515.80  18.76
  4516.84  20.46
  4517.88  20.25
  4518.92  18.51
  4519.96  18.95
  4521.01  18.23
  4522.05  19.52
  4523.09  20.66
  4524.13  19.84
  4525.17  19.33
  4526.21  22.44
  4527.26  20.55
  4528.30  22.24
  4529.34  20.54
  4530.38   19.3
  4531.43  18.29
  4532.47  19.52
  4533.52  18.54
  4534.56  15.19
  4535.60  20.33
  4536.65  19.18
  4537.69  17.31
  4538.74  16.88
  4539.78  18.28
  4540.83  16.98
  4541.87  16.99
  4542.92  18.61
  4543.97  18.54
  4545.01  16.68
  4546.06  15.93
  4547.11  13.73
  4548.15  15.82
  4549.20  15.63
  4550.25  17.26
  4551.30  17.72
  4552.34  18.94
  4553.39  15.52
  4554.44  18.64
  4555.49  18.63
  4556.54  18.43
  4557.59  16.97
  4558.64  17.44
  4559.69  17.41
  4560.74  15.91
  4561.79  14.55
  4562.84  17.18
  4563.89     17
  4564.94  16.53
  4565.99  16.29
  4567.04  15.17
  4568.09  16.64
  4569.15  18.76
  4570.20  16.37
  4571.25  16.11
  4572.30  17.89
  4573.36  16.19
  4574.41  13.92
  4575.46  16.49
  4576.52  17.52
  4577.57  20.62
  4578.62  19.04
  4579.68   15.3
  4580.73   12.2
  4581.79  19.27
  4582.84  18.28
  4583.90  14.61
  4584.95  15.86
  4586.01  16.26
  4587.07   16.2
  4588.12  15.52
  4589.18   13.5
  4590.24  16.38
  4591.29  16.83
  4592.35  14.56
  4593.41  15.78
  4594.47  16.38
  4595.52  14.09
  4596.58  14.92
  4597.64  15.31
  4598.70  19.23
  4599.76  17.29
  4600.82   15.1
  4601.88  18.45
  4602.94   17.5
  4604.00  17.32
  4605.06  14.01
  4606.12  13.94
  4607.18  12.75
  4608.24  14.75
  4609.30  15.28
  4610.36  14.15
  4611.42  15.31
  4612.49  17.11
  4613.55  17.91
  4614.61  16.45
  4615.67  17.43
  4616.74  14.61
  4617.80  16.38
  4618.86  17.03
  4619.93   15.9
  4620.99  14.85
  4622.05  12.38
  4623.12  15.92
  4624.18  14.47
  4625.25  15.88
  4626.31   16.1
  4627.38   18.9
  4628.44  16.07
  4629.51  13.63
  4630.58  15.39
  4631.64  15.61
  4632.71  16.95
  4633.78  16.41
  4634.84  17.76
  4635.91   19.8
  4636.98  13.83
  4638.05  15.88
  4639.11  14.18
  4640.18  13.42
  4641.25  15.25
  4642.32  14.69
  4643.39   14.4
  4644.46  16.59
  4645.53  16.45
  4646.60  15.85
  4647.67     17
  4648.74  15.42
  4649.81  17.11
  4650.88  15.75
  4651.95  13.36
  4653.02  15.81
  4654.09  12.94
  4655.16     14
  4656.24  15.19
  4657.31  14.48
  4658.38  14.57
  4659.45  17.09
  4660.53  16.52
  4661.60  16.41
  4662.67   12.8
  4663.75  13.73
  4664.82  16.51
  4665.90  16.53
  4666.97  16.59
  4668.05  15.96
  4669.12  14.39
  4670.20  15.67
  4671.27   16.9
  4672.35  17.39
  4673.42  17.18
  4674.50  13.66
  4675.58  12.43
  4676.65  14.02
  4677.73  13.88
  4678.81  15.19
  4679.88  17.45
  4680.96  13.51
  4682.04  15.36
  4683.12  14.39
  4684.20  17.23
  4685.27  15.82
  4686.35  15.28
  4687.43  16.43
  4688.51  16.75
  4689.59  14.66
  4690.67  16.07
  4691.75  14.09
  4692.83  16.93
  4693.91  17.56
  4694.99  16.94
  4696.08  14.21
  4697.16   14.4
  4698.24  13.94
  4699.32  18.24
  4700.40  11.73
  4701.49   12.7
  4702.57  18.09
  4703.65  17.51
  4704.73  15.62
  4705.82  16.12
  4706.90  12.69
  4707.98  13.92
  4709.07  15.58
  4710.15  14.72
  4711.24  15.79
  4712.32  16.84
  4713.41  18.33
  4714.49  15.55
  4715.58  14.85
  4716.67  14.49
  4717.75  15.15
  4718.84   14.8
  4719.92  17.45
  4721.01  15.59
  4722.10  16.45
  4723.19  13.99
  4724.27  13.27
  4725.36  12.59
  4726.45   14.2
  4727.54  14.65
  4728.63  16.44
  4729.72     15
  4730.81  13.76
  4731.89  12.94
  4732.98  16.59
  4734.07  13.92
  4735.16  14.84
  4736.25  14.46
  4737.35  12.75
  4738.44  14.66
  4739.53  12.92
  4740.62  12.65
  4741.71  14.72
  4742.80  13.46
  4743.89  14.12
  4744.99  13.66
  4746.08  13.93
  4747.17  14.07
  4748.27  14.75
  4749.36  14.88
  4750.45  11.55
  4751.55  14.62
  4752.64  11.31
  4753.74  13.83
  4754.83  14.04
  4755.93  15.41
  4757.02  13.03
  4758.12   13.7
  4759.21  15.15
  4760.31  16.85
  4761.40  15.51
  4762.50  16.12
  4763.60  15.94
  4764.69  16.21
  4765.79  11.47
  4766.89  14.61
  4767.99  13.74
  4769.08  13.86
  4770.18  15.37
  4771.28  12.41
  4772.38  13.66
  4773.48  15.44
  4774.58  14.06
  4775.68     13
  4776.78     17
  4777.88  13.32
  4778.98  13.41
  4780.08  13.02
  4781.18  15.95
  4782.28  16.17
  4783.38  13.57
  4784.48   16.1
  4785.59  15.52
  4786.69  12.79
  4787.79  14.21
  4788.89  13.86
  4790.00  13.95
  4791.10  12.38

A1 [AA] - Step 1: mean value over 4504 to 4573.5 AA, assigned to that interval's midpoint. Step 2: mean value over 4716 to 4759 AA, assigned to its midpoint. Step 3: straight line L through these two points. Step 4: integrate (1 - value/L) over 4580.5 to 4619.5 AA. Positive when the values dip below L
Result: 2.7 AA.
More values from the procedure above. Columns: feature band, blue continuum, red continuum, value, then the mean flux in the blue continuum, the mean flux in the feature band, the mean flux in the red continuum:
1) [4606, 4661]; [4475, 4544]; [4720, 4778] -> 5.9 AA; 20.8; 15.6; 14.3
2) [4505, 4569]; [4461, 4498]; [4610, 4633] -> 6.5 AA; 23.8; 18.5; 15.8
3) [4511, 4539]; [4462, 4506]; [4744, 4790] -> 3.2 AA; 23.3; 19.5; 14.3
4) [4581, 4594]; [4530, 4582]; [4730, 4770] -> 0.5 AA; 17.1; 16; 14.2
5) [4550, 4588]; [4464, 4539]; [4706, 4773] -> 5.4 AA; 21.7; 16.8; 14.5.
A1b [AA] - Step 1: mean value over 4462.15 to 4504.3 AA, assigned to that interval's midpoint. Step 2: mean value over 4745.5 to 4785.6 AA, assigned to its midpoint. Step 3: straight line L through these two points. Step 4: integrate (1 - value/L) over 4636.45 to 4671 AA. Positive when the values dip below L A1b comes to 5.1 AA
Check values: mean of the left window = 23.4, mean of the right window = 14.4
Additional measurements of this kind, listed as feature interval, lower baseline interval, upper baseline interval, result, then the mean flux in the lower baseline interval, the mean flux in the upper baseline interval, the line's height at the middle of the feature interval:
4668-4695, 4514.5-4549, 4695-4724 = 0.5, 18.6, 15.3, 15.9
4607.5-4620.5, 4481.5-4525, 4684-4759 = 1.5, 21.3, 14.8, 18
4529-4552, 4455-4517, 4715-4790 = 4.2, 23.4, 14.4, 21.6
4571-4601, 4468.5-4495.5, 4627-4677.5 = 3.8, 23.4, 15.5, 18.6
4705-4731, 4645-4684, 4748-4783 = -0.5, 15.3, 14.4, 14.8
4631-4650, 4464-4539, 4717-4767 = 1.7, 21.7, 14.4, 17.5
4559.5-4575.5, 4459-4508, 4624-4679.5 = 2.6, 23.5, 15.5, 19.5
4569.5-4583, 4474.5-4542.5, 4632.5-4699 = 1.3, 20.9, 15.5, 18.6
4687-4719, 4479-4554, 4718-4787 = 0.2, 20.1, 14.4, 15.6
